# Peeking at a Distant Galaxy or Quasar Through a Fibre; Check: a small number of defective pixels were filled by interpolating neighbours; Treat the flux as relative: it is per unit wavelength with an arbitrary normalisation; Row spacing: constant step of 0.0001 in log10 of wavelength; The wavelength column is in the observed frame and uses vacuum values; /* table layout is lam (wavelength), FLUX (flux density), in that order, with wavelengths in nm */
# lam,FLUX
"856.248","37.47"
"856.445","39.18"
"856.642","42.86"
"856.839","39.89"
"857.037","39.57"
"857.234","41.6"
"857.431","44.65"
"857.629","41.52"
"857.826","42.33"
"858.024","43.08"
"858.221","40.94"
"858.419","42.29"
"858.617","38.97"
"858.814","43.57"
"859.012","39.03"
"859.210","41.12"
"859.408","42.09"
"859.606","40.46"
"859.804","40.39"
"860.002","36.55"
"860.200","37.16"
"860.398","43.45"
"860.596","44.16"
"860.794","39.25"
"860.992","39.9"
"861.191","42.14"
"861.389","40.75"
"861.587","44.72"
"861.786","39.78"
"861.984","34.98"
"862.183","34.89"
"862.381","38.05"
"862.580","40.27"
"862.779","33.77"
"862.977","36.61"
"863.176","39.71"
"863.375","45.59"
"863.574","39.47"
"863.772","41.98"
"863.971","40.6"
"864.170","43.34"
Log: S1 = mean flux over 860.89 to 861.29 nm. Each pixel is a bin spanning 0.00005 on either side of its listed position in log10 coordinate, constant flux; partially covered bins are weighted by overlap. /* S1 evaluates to 41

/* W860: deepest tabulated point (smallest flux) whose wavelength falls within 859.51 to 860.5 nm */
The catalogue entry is 36.55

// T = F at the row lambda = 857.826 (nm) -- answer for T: 42.33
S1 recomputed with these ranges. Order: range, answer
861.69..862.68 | 37.6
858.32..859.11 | 41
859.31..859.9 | 41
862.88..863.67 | 40.3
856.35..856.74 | 41.1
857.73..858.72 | 41.5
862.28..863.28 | 37.7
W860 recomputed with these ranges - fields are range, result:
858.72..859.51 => 39.03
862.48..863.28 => 33.77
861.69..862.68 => 34.89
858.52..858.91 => 38.97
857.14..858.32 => 40.94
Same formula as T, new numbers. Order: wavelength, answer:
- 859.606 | 40.46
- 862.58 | 40.27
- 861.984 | 34.98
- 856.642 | 42.86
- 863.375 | 45.59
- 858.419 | 42.29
